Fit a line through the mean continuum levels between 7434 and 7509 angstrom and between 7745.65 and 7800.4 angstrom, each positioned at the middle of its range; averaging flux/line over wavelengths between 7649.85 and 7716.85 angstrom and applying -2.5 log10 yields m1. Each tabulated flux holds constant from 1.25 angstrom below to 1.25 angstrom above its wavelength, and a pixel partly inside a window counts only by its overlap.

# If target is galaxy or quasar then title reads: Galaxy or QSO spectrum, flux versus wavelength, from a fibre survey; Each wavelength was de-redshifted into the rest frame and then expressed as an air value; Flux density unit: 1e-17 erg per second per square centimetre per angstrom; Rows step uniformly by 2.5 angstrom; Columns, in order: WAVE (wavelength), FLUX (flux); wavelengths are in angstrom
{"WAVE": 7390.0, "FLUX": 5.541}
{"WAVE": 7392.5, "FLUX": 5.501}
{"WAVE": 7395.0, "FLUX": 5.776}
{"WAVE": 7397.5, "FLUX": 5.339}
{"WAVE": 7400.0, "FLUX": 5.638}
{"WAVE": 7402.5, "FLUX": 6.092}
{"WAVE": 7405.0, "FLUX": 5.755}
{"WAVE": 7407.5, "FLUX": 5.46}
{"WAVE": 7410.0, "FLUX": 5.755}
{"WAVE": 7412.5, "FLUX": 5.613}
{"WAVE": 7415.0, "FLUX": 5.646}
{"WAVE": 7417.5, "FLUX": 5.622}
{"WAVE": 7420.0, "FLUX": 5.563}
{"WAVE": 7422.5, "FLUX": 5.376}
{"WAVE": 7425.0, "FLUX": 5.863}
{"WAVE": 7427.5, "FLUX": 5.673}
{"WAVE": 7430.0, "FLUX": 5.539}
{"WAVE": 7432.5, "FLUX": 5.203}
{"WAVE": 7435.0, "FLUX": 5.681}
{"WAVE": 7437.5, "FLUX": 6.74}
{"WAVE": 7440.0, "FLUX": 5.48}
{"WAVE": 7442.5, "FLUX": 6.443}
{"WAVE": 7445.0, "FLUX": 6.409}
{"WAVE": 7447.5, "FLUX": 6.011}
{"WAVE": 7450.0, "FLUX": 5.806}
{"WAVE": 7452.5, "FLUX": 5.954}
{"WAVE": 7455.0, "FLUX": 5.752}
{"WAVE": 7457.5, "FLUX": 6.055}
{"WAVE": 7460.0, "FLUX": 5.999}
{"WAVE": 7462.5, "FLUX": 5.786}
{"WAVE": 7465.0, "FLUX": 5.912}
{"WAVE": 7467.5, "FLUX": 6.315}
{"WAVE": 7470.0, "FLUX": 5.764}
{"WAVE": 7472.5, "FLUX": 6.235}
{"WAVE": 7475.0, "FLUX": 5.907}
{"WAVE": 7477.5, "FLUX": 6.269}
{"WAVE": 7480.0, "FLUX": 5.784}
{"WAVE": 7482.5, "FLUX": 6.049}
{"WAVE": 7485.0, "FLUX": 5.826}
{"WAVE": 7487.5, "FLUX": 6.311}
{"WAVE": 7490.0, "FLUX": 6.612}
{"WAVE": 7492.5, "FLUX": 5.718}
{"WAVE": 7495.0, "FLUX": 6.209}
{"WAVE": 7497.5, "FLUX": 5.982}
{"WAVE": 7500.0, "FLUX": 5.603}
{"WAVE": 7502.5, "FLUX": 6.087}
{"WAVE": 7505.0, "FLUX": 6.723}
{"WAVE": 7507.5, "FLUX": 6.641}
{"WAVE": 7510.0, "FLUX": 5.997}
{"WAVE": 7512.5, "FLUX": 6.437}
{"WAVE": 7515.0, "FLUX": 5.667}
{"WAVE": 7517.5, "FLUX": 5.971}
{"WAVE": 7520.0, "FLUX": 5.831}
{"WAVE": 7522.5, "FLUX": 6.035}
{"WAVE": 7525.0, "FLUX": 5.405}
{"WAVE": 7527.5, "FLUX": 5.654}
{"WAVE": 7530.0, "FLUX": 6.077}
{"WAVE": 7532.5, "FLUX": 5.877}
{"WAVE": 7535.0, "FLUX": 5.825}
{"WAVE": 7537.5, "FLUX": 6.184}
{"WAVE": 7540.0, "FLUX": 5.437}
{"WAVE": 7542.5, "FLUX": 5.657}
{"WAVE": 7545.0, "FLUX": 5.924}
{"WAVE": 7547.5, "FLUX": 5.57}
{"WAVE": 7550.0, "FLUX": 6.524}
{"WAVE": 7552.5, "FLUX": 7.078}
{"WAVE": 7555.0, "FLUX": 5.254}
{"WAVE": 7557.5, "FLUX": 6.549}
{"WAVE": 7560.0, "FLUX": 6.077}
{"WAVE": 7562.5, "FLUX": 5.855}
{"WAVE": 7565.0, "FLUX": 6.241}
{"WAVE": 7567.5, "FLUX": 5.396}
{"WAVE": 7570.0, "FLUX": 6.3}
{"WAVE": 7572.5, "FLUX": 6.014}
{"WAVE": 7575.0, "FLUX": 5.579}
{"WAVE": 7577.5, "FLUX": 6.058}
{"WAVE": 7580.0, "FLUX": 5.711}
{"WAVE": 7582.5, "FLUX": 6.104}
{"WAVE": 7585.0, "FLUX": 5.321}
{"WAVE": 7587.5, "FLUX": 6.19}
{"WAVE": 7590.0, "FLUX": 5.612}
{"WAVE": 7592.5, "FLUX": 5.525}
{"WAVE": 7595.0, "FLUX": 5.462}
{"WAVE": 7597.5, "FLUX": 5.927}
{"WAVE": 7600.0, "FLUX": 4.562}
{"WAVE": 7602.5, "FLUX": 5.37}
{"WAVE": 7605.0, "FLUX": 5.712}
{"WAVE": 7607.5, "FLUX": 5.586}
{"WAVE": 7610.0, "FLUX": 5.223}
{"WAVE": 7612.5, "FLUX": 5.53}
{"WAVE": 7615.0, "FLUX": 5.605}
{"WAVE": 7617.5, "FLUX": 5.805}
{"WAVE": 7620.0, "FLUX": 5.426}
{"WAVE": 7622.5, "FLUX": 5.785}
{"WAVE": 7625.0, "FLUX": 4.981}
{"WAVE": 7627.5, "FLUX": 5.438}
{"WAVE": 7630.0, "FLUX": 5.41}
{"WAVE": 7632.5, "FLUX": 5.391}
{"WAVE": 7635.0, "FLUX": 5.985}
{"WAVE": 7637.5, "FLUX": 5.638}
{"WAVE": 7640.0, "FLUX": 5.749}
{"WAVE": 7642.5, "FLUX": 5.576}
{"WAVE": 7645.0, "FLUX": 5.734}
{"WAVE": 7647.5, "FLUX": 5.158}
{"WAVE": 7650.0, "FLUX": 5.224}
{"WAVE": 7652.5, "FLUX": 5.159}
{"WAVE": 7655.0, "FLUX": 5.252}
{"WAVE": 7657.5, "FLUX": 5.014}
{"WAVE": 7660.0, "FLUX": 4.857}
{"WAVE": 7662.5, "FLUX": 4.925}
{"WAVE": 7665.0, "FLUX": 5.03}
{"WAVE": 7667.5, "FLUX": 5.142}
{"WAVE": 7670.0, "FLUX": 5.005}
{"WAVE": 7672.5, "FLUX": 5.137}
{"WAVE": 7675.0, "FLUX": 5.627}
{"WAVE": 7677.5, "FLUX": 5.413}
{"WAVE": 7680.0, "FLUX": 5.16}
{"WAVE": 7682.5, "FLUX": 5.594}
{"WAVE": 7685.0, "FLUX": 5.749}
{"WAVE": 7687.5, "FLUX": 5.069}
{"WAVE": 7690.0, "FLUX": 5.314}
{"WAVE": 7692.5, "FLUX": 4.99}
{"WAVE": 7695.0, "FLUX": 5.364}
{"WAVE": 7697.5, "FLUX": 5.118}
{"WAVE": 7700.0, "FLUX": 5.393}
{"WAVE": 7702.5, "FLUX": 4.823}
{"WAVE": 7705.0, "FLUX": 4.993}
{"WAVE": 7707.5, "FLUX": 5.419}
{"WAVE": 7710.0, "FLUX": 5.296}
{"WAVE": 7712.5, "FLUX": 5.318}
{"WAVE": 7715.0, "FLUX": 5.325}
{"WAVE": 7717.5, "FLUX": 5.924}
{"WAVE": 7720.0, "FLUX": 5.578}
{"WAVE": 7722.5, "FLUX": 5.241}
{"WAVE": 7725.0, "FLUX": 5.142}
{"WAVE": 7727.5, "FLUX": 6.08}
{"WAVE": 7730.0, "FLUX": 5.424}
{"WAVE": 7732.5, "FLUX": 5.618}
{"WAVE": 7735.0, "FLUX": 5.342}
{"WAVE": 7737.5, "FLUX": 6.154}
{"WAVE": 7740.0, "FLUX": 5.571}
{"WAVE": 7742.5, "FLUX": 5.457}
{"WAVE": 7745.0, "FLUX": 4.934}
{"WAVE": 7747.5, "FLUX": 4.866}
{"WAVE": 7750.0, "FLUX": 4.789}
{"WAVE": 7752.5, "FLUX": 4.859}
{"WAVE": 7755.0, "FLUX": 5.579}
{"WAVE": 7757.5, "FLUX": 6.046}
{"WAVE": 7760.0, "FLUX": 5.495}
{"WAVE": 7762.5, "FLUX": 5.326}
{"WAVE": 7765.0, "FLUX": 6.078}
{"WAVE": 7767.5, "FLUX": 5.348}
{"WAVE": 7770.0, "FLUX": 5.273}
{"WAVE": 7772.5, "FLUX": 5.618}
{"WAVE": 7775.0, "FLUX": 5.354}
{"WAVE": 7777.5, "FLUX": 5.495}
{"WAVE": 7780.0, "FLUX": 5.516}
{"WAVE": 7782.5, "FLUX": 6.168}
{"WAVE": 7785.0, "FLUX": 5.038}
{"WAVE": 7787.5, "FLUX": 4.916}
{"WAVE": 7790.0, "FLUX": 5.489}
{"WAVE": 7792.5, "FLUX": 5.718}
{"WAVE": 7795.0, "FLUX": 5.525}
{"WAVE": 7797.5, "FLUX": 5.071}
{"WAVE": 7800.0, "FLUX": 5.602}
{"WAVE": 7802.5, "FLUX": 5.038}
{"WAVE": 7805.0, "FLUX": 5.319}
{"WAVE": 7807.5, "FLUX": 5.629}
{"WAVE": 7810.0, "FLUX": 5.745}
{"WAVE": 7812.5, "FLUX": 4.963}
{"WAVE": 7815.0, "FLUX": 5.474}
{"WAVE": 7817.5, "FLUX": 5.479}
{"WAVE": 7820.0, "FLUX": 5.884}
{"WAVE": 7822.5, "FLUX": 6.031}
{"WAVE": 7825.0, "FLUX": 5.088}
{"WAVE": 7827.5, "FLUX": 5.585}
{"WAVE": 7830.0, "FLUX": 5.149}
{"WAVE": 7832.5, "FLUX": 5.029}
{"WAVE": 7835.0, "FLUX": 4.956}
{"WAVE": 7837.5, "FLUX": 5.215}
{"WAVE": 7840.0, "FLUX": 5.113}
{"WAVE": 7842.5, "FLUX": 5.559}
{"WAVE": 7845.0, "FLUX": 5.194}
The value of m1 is 0.08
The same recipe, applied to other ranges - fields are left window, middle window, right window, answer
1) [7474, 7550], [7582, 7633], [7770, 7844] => 0.054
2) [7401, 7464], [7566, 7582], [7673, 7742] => -0.049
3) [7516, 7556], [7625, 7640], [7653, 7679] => -0.041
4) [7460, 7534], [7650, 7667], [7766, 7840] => 0.129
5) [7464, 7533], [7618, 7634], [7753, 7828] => 0.070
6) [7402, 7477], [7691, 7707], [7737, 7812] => 0.079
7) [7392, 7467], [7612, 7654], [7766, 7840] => 0.015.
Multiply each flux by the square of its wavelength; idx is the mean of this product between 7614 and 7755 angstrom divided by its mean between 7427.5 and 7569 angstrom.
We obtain 0.94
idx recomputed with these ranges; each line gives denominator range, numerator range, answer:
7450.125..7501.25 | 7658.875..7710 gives 0.92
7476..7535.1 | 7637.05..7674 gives 0.90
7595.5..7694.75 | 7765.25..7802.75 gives 1.05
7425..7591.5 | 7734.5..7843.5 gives 0.98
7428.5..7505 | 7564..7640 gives 0.97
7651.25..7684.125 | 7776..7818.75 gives 1.08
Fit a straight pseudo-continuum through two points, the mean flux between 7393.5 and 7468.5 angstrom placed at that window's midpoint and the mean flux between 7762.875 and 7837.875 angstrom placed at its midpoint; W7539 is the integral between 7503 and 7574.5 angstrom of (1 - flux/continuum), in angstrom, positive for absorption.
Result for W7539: -3.86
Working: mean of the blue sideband 5.81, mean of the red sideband 5.43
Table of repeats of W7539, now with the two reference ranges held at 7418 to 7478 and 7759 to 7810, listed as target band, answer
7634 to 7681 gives 2.7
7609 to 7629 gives 0.7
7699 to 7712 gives 0.9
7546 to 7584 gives -1.8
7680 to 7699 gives 0.9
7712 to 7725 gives 0.2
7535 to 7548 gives 0.0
